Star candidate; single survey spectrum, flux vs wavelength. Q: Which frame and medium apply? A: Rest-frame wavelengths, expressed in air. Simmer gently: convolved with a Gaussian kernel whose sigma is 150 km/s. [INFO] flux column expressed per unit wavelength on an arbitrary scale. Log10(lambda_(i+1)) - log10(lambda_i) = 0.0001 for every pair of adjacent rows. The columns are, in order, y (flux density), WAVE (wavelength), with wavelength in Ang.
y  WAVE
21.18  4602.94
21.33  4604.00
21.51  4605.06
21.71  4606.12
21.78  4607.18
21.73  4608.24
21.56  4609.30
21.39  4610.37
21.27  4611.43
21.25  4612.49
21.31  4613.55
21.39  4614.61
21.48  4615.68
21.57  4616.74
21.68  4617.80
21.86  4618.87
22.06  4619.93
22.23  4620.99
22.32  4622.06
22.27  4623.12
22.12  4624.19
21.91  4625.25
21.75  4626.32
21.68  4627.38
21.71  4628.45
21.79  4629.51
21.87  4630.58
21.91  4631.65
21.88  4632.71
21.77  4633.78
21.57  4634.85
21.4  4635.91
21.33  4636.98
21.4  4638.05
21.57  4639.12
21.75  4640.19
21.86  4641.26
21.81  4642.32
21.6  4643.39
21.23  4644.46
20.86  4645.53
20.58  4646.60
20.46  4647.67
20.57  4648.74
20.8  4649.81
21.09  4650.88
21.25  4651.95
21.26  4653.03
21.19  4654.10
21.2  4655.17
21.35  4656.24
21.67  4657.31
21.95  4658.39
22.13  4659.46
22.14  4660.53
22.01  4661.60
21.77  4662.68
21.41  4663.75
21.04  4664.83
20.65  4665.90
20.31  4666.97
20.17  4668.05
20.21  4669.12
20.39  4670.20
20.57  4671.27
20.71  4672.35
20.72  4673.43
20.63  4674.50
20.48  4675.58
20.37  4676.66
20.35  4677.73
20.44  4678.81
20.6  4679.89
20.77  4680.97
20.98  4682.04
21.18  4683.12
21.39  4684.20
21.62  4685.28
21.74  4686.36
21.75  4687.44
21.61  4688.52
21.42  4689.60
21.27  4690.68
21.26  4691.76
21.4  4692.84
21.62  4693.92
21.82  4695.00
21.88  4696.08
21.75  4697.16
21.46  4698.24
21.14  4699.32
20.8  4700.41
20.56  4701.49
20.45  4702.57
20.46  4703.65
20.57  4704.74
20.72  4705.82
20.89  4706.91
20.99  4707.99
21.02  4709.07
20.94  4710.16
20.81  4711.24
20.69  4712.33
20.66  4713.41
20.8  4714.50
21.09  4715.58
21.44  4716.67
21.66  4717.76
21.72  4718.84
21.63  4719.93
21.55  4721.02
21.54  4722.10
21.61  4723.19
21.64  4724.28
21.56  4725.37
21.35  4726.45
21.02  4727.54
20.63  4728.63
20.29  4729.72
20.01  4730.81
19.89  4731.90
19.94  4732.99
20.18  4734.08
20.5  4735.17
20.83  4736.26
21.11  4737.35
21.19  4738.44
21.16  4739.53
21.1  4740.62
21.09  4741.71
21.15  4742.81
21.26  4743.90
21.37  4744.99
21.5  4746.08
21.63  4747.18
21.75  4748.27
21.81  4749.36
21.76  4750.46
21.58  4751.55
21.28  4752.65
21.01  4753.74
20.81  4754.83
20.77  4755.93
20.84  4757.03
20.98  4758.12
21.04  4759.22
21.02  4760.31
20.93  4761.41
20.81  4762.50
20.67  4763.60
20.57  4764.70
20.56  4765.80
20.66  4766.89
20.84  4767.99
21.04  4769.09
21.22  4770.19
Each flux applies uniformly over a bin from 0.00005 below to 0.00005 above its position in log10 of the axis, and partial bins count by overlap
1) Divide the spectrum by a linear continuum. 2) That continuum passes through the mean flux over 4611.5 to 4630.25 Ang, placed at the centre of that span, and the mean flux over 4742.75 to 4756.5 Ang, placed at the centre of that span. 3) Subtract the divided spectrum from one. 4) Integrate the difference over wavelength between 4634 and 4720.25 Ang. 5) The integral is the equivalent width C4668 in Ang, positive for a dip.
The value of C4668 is 1.8 Ang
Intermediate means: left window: 21.8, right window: 21.4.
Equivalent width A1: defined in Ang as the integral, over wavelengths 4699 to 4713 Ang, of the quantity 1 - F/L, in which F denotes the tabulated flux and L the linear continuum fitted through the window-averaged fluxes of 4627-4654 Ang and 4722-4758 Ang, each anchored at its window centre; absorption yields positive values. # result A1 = 0.3 Ang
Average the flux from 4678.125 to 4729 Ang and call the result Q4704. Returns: 21.2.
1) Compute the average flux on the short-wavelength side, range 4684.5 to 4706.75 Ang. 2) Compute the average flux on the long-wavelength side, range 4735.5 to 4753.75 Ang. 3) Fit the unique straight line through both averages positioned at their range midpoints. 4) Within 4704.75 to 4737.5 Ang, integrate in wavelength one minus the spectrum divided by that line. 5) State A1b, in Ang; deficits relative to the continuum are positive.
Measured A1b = 0.5 Ang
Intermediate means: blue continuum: 21.3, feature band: 20.9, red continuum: 21.3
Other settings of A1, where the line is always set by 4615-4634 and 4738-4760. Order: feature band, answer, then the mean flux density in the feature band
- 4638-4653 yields 0.4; 21.2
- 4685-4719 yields 0.5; 21.2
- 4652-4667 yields 0.2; 21.5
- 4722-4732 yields 0.2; 21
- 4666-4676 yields 0.5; 20.5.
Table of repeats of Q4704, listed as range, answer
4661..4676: 20.8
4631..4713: 21.1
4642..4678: 21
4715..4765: 21.1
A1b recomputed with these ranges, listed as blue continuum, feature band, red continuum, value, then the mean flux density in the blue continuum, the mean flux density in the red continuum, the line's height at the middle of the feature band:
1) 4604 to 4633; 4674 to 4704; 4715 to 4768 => 0.33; 21.7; 21.1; 21.4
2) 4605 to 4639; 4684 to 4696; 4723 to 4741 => -0.23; 21.7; 20.8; 21.1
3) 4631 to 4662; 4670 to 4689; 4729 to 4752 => 0.33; 21.4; 21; 21.3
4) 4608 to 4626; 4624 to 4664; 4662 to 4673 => -0.61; 21.7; 20.7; 21.2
